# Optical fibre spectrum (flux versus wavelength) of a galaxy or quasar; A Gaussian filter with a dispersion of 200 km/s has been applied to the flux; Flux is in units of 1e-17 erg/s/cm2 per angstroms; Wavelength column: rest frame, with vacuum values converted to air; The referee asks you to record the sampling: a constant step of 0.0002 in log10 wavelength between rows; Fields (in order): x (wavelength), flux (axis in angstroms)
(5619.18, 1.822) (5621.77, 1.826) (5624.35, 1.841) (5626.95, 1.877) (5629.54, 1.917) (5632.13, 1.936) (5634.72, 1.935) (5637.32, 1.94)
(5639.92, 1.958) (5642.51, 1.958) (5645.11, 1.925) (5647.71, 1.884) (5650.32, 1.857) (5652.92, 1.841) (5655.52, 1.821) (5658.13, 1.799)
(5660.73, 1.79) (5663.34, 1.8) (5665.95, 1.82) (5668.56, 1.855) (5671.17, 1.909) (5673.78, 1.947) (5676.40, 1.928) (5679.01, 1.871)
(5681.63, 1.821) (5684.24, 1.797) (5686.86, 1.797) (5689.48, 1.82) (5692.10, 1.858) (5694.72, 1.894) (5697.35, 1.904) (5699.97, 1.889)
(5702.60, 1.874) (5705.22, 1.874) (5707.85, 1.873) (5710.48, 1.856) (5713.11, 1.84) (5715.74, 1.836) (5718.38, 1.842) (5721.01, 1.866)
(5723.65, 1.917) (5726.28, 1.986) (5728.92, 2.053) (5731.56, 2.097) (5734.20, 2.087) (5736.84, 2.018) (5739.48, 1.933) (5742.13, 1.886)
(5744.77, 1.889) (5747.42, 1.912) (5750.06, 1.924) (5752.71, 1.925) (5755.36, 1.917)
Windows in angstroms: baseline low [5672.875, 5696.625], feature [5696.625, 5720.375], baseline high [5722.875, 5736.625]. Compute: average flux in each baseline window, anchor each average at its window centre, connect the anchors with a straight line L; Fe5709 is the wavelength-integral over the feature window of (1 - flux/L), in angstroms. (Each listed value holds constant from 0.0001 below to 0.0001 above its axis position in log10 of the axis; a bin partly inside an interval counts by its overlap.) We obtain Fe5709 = 1.0 angstroms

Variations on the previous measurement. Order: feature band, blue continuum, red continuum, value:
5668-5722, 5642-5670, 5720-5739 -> 1.80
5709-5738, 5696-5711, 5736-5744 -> -0.50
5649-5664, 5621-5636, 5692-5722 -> 0.51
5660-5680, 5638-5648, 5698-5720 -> 0.41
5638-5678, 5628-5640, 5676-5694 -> 0.34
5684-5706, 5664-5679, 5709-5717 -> 0.05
